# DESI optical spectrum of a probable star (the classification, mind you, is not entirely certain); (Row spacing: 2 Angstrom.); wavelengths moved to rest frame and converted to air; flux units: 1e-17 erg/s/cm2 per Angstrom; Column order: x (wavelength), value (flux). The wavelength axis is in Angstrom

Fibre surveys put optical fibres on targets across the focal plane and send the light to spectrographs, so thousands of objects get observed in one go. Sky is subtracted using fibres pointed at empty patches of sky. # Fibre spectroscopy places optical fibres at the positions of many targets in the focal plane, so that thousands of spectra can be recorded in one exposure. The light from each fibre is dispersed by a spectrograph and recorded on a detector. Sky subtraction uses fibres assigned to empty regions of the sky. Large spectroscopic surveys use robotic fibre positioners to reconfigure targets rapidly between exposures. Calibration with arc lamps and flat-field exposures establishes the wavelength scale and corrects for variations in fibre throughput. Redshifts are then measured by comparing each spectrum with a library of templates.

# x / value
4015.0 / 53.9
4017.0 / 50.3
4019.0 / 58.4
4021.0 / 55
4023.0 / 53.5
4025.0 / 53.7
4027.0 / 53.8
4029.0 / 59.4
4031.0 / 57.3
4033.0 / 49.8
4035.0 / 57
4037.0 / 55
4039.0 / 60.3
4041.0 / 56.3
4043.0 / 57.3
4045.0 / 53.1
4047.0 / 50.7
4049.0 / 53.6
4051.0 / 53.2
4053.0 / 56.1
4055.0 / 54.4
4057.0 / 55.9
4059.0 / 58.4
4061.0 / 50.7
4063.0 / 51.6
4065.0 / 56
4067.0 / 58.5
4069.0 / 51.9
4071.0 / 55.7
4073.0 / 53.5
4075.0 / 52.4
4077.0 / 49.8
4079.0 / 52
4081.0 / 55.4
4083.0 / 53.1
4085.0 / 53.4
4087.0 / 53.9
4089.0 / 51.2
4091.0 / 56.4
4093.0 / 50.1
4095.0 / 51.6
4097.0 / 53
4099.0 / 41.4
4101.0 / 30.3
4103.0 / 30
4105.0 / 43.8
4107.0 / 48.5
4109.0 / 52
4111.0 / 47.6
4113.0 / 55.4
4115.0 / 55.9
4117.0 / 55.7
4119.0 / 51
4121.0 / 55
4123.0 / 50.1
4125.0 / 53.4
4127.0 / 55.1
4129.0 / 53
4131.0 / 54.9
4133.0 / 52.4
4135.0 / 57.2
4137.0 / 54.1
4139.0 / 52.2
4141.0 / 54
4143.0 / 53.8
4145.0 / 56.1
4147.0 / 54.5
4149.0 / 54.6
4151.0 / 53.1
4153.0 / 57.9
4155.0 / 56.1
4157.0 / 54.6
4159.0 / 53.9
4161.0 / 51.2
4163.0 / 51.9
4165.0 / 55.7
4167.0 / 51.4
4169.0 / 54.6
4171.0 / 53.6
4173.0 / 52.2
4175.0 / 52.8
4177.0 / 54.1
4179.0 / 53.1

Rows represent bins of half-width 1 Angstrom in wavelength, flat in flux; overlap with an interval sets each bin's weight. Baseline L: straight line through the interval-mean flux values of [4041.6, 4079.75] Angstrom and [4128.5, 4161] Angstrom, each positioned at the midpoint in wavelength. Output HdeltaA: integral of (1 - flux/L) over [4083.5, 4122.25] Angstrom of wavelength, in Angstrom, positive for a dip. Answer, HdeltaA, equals 3.5 Angstrom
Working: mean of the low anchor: 54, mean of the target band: 49.3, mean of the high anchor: 54.4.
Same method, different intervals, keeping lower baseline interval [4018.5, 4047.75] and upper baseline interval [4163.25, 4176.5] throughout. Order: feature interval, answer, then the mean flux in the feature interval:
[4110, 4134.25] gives 0.3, 53.3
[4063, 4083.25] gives 0.4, 53.7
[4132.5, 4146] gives -0.1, 54.3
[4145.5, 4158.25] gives -0.4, 55.1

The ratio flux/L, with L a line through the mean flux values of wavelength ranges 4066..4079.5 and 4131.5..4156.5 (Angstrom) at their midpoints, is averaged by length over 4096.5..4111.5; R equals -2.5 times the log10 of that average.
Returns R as 0.25 mag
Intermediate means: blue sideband 53.5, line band 42.9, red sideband 54.7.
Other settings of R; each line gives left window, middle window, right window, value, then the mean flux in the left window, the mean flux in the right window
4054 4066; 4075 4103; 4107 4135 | 0.09 mag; 54.5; 53.2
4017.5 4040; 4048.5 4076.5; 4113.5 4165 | 0.02 mag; 55.6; 54.1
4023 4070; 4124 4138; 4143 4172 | 0.00 mag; 54.9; 54.2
